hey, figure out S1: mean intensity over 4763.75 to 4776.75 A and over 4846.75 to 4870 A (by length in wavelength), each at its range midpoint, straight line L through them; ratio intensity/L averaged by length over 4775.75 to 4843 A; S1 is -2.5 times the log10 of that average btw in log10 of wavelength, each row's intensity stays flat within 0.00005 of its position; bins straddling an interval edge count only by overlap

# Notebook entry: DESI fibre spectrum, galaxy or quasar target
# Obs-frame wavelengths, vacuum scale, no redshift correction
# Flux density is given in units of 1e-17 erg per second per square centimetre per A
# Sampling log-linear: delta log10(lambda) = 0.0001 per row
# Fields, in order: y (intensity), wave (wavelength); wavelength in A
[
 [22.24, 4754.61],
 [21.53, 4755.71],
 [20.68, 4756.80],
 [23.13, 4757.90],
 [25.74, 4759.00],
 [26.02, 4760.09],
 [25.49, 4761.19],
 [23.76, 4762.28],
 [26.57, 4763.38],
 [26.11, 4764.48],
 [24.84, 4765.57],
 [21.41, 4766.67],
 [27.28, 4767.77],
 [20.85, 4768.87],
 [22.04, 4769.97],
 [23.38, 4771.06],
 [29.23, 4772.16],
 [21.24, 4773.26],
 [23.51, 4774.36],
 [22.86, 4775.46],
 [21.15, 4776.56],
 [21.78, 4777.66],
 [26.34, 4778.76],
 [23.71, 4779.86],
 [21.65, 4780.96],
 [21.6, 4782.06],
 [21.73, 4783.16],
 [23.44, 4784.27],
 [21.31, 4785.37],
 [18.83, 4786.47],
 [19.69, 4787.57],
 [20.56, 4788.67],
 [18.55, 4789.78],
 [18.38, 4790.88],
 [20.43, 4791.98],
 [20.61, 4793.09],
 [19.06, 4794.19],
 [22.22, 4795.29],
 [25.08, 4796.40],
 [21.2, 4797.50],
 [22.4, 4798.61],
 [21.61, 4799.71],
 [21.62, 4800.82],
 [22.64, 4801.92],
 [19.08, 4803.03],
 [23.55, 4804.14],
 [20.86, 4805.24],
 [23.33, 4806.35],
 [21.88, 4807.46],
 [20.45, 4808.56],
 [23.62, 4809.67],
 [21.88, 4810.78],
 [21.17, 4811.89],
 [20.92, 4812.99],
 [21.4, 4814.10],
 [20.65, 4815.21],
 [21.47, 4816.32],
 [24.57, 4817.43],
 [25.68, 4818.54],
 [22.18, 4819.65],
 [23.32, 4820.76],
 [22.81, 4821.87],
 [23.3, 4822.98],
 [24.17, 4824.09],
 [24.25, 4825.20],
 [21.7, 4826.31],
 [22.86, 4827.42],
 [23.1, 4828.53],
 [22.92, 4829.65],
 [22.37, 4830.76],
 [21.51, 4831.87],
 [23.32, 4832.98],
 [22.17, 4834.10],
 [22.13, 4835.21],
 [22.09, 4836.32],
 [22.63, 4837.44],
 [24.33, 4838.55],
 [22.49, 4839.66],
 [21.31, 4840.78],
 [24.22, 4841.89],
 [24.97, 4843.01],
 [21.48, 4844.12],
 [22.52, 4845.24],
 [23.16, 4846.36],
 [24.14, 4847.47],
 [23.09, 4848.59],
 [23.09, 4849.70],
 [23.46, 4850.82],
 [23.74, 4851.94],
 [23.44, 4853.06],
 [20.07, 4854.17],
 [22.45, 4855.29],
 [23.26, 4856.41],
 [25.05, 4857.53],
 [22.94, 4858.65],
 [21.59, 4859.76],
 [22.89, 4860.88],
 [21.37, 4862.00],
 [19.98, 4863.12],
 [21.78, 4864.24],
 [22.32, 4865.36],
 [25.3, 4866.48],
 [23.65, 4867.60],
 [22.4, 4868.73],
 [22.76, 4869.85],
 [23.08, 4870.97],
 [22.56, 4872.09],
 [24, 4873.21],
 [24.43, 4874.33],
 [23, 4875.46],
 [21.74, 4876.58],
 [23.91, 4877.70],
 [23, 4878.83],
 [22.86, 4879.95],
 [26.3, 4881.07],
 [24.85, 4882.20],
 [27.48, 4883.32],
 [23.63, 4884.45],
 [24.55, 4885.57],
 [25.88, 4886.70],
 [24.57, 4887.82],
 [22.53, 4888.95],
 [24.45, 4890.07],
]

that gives 0.06 mag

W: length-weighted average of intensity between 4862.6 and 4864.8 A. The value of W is 20.9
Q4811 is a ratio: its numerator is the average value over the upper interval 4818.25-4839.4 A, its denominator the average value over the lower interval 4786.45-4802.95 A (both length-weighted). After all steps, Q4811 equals 1.1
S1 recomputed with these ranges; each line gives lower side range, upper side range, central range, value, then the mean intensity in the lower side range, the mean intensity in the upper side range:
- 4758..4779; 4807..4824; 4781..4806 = 0.10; 24.1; 22.4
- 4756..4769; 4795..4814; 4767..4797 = 0.06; 24.4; 22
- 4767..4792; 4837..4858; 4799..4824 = 0.02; 22.2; 23.1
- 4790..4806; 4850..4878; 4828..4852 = -0.03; 21.3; 22.8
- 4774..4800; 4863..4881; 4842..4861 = -0.02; 21.6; 23.1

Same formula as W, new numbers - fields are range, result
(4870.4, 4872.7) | 22.9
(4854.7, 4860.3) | 23.1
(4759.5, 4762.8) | 25.2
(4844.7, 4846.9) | 22.8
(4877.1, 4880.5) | 23.2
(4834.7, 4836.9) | 22.1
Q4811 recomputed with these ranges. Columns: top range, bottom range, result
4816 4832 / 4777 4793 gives 1.09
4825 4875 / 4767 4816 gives 1.04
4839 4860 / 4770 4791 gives 1.04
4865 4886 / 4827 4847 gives 1.05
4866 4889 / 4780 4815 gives 1.12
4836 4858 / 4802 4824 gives 1.04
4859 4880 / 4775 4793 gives 1.07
